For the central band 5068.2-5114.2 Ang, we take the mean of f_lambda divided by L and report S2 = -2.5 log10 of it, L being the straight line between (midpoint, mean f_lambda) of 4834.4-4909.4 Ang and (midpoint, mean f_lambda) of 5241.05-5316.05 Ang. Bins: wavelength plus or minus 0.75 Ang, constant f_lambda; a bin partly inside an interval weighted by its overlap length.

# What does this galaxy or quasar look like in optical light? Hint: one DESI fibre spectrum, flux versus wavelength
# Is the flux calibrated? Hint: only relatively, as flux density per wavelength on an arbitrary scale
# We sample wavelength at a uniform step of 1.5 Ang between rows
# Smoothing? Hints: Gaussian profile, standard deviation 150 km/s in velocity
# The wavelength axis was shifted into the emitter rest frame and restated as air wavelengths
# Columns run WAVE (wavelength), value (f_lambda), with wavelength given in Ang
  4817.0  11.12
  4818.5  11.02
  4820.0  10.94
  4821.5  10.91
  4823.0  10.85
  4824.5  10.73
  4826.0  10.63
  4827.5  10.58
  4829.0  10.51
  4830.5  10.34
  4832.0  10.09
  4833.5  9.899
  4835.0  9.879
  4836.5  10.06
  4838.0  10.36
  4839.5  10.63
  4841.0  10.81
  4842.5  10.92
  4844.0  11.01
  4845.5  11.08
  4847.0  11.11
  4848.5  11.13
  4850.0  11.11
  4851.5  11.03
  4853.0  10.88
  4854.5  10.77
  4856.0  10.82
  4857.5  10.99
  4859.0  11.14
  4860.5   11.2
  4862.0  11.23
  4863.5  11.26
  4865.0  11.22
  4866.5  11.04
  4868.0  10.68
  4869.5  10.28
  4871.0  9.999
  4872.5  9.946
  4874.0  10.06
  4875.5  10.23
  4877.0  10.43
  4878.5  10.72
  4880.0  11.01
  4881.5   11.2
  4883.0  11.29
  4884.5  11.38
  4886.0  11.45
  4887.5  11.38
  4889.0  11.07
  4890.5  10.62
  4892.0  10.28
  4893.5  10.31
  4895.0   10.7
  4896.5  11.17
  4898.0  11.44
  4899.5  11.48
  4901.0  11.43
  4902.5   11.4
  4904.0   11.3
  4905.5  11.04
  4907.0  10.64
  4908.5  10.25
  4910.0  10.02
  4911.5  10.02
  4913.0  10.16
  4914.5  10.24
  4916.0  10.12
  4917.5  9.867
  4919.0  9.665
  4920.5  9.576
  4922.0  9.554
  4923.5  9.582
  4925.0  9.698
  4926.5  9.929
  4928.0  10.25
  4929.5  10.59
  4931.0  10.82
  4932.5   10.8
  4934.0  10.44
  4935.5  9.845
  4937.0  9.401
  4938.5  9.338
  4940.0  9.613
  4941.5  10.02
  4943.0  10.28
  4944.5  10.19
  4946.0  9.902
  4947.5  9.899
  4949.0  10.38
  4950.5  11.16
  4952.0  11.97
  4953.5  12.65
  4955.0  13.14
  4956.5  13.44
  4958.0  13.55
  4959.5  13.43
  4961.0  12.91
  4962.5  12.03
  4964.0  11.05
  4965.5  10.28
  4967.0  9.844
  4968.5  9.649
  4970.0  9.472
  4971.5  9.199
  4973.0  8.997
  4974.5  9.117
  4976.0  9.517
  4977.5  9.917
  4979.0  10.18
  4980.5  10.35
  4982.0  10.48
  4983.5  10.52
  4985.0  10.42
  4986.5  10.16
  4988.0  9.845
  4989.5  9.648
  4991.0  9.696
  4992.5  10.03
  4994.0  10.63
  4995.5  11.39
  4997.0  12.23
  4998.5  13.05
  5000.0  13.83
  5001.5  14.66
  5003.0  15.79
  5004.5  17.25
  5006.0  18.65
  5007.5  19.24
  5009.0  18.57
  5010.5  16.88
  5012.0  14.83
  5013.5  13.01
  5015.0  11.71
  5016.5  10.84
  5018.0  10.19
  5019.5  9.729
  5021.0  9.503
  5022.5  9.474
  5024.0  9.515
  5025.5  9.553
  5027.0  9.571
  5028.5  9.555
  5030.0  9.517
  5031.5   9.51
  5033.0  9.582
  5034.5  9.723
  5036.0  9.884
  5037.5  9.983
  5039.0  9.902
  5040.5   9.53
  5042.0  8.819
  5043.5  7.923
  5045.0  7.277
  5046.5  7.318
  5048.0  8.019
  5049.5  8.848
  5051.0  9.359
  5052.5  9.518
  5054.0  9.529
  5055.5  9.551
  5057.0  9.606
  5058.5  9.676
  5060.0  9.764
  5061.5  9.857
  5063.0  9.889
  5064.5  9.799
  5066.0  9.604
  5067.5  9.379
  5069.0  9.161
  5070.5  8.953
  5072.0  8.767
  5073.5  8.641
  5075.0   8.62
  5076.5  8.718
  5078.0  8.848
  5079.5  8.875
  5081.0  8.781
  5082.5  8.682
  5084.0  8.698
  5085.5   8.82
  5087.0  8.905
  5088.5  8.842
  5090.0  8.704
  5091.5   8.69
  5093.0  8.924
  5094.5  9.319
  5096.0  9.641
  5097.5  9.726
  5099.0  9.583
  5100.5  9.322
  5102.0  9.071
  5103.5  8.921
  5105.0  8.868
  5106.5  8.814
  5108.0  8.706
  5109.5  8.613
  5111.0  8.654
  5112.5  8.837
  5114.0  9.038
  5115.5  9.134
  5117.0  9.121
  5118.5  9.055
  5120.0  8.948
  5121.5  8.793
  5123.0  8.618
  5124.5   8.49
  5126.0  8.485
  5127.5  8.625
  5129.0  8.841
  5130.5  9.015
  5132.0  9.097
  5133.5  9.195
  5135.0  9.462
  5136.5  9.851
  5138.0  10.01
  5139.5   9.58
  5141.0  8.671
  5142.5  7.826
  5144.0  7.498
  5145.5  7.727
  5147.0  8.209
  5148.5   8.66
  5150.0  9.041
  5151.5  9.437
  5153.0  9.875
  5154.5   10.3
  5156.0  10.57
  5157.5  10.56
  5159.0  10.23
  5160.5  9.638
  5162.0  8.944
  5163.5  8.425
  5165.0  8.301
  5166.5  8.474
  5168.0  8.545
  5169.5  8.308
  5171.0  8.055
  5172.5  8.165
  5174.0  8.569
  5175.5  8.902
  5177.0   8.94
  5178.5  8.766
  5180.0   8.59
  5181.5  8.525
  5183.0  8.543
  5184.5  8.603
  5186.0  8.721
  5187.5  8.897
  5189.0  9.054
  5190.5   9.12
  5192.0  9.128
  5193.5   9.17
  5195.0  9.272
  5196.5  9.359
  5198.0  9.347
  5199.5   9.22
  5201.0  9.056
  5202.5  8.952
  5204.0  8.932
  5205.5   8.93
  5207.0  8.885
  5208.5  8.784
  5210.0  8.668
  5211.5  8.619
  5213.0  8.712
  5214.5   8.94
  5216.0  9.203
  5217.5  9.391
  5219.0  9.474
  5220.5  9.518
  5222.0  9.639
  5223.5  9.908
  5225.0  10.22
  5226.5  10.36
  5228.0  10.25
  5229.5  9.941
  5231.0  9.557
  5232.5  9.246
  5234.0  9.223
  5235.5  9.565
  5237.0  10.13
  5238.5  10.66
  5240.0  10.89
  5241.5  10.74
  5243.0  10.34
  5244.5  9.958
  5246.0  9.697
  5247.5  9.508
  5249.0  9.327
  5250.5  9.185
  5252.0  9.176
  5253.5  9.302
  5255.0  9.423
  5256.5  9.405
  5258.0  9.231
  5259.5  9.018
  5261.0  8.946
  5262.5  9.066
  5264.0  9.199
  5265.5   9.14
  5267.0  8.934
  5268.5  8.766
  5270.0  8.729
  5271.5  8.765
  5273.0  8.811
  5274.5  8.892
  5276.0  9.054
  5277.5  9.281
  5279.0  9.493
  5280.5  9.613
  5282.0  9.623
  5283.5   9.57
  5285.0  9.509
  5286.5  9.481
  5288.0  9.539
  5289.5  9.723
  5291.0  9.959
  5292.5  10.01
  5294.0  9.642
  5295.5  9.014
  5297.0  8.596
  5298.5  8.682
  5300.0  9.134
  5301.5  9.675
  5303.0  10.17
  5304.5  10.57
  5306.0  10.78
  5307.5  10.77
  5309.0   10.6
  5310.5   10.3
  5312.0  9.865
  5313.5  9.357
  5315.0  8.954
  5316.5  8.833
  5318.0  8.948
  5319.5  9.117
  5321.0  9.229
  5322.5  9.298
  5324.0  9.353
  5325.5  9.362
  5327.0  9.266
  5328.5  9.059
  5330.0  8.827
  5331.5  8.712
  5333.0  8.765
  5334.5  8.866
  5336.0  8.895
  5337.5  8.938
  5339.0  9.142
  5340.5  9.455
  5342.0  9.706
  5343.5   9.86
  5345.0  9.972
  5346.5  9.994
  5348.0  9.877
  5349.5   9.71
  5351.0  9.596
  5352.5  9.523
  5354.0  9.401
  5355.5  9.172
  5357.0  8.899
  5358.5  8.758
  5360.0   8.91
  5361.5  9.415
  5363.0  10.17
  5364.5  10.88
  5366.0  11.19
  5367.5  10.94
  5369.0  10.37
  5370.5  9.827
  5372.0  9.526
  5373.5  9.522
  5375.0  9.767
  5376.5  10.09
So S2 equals 0.14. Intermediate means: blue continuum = 10.9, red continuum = 9.48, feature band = 8.93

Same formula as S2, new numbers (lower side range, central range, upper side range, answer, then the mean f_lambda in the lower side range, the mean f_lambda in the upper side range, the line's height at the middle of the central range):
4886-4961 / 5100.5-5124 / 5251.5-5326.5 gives 0.13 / 10.7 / 9.4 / 10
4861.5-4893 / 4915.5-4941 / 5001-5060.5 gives 0.10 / 10.8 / 11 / 10.9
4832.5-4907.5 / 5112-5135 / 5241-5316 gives 0.13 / 10.8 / 9.48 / 10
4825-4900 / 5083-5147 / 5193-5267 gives 0.11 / 10.8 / 9.44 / 9.86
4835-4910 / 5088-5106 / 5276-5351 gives 0.12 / 10.9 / 9.49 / 10.2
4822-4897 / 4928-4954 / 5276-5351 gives 0.01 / 10.7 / 9.49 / 10.5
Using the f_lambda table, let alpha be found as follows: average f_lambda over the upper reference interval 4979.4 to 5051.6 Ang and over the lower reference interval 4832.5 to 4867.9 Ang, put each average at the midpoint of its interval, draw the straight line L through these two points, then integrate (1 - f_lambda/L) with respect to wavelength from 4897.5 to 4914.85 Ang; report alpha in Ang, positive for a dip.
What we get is 0.3 Ang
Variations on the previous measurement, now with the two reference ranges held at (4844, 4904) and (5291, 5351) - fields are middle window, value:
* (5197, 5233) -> 1.8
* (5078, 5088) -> 1.4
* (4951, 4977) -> -1.3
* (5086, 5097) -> 1.3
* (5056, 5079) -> 2.3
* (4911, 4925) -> 1.2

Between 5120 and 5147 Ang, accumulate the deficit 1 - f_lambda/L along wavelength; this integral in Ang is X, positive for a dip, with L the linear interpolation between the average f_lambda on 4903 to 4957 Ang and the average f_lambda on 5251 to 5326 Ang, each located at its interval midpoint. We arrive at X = 2.9 Ang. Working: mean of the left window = 10.4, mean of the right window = 9.4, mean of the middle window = 8.8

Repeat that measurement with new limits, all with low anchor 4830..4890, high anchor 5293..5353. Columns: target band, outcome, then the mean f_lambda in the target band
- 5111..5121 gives 1.1 Ang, 8.99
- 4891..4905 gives -0.5 Ang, 11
